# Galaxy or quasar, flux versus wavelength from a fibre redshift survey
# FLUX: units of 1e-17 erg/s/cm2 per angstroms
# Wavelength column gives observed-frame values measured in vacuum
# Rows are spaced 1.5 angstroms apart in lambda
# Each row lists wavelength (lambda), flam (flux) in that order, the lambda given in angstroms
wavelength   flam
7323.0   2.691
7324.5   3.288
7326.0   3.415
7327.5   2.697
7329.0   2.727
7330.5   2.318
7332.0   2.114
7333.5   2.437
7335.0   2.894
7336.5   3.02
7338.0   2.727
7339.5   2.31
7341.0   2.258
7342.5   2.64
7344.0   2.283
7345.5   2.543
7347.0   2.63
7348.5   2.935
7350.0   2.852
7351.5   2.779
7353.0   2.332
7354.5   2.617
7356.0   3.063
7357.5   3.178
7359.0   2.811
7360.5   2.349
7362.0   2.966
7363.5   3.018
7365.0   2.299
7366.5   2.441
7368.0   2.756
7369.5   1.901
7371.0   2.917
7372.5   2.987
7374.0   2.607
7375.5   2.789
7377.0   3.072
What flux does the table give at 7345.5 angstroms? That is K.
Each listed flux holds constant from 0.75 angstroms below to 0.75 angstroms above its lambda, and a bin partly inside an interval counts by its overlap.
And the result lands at 2.543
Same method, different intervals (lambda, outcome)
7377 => 3.072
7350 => 2.852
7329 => 2.727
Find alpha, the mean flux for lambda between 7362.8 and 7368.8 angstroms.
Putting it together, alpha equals 2.62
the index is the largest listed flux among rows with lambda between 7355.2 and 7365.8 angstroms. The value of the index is 3.178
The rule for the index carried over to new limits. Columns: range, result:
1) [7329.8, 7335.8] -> 2.894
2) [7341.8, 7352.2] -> 2.935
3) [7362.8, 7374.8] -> 3.018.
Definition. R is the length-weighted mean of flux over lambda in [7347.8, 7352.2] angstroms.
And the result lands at 2.86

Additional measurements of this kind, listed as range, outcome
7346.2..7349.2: 2.78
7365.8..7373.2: 2.6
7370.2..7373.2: 2.93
